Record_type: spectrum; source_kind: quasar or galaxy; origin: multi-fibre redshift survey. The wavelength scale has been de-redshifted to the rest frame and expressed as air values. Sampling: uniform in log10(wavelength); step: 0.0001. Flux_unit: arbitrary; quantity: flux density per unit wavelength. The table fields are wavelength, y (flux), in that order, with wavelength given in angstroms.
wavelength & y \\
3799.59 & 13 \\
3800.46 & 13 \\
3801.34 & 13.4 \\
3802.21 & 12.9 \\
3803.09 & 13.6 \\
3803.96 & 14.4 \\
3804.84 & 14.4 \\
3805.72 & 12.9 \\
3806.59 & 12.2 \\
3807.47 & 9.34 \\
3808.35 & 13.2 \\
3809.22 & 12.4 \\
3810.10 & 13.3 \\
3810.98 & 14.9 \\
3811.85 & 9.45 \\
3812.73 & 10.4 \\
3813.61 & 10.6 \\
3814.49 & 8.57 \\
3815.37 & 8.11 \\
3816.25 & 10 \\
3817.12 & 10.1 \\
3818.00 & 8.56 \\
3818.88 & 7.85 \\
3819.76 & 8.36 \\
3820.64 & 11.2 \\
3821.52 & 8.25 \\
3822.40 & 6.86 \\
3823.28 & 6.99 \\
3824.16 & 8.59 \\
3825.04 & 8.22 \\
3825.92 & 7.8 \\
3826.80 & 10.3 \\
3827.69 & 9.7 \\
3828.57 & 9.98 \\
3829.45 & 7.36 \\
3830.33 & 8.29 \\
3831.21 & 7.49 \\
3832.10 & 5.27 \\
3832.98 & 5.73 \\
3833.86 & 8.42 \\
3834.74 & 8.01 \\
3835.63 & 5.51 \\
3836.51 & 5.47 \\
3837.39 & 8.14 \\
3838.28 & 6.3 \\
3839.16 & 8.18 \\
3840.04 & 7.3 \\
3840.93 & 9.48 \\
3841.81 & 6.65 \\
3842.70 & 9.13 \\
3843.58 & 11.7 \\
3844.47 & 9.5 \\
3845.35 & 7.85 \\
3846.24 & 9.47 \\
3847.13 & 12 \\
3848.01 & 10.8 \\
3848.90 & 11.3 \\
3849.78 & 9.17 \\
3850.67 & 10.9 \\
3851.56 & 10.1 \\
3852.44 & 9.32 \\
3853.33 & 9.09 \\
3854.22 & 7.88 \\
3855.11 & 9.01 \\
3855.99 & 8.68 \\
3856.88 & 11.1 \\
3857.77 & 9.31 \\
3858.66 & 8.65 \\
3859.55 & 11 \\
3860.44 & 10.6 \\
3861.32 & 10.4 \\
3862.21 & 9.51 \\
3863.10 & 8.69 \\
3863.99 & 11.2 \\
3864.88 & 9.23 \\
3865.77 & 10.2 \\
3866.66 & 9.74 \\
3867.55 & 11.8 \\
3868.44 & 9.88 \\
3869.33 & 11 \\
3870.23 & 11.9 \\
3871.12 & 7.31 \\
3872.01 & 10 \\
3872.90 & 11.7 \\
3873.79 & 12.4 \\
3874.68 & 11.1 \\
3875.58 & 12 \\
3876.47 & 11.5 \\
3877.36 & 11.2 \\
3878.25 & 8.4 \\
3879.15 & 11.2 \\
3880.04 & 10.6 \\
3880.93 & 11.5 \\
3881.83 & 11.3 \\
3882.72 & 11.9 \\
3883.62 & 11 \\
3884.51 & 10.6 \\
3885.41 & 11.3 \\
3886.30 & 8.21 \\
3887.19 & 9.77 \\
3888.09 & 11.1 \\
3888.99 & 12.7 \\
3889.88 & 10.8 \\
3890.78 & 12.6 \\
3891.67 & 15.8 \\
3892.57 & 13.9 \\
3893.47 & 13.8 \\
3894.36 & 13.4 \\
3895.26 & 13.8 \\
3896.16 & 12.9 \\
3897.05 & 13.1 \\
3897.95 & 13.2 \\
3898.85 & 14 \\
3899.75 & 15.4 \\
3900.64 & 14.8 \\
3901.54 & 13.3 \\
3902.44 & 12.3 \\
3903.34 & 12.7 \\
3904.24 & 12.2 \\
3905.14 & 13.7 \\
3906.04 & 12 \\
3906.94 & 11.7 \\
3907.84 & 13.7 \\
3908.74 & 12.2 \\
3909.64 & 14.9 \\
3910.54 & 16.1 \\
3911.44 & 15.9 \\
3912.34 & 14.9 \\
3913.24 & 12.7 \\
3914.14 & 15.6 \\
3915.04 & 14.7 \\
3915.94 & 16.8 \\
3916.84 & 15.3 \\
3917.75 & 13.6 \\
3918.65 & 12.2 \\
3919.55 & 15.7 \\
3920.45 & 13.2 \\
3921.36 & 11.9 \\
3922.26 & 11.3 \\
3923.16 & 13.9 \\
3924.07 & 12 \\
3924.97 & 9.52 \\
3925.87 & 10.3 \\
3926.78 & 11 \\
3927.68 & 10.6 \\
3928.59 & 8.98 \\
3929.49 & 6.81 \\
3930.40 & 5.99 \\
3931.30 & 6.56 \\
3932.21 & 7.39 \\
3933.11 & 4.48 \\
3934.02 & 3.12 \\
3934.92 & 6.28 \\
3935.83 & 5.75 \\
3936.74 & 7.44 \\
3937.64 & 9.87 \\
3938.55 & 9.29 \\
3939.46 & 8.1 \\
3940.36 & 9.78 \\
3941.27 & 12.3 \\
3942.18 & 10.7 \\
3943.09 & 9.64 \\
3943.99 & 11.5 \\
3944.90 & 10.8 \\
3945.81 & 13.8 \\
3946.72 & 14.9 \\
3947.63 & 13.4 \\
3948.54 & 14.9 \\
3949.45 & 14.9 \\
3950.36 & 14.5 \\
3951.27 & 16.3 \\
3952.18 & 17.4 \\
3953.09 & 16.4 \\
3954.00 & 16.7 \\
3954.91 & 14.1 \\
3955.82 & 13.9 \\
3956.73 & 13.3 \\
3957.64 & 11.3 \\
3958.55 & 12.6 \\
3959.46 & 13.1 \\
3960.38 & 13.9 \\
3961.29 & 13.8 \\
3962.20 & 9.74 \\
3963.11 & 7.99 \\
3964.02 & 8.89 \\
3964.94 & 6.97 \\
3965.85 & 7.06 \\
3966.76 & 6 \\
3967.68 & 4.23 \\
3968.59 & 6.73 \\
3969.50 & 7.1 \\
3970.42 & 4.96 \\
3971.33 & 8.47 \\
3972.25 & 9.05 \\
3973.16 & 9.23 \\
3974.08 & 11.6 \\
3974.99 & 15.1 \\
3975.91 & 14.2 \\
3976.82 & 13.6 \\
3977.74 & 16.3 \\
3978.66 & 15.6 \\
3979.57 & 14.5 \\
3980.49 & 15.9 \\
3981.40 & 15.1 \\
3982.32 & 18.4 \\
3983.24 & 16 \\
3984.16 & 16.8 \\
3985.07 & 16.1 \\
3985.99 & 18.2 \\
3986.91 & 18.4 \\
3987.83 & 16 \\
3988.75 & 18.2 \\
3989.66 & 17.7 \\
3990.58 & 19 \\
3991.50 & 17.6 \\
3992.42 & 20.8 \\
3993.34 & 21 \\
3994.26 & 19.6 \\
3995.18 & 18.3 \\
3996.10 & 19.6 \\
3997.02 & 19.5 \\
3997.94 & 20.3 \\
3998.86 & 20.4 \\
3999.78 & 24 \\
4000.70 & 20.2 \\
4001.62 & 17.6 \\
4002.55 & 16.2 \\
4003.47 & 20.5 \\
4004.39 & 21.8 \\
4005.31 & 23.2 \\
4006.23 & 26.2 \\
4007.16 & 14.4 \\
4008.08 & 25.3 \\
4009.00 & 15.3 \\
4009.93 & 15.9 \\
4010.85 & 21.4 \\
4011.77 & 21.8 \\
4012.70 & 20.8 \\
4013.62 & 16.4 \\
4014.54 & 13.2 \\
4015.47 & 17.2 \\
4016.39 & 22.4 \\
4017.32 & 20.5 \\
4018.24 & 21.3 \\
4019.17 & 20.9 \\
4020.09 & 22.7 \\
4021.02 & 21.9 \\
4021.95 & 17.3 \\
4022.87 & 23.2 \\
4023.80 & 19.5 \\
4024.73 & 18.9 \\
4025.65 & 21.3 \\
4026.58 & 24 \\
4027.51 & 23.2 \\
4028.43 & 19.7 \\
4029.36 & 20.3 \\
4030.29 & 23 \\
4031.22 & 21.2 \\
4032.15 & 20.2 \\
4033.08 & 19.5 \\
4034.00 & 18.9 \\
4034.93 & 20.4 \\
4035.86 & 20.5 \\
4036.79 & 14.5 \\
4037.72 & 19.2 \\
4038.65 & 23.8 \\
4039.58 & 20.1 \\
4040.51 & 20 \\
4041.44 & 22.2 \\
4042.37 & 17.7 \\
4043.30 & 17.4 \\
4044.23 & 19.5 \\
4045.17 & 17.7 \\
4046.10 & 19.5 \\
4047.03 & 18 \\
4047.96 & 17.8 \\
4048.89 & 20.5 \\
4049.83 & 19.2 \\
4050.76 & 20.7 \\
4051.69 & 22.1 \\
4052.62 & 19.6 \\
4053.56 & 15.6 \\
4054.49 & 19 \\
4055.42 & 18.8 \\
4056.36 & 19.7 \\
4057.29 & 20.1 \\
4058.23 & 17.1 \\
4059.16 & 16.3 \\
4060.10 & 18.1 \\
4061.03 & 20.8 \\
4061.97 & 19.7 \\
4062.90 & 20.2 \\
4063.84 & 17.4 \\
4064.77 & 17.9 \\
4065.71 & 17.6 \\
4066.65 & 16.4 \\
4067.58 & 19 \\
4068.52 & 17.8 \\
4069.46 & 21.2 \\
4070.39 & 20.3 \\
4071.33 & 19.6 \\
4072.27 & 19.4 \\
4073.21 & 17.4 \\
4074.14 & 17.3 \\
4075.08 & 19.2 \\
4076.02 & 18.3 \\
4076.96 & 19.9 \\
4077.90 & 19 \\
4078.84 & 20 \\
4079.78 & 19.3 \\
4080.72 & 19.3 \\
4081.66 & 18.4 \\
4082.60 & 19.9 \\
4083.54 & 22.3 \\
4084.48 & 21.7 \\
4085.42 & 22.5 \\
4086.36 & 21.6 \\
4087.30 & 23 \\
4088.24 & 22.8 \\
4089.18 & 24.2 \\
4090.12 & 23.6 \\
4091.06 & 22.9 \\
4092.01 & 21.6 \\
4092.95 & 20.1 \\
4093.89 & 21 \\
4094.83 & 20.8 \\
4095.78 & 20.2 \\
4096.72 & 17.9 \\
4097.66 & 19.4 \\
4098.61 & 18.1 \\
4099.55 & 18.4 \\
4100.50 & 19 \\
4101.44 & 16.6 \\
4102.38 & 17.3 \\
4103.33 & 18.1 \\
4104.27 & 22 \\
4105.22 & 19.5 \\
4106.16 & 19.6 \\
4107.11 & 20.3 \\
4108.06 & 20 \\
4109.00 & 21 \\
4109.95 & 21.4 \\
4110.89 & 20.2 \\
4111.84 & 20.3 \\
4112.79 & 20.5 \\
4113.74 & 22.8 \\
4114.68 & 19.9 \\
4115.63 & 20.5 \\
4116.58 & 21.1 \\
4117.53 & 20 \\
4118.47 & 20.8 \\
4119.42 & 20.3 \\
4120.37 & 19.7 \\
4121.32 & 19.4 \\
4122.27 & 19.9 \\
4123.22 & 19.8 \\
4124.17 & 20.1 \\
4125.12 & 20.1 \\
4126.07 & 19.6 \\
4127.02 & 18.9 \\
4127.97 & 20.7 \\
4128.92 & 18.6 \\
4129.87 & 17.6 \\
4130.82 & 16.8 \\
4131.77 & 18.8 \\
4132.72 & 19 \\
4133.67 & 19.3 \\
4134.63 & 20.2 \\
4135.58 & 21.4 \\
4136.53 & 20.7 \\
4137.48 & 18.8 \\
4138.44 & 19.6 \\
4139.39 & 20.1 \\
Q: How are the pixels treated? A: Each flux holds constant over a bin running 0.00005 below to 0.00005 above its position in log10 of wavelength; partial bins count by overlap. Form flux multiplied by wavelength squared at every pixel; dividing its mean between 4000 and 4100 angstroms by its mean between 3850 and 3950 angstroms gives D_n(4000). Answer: 1.89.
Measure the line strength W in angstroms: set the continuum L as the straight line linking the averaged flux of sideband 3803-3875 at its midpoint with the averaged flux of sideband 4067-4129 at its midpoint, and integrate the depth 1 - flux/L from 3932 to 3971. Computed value 9.80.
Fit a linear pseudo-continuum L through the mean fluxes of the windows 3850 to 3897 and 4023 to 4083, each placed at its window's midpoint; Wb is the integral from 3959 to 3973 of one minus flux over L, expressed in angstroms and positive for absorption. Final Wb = 6.1 angstroms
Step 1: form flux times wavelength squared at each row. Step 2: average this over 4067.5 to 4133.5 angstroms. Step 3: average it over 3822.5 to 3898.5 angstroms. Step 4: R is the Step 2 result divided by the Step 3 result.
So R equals 2.3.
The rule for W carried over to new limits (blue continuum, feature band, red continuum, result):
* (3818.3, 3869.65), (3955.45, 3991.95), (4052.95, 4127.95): 4.7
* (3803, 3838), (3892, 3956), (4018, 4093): 7.8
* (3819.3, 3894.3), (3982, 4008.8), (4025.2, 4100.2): -4.5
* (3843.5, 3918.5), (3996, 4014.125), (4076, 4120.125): -3.7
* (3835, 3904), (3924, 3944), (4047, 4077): 7.4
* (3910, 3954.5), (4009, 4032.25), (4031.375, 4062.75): -3.6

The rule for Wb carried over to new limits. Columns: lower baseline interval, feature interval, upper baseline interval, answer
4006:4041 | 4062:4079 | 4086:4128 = 1.23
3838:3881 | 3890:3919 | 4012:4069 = -3.55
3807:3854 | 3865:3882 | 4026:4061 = 0.70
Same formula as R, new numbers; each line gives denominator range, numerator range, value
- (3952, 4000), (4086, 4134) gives 1.50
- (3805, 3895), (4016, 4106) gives 2.21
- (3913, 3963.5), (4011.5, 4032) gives 1.83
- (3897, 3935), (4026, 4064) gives 1.74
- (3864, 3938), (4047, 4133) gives 1.88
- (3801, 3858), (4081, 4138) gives 2.44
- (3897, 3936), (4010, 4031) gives 1.81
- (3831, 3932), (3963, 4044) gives 1.70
